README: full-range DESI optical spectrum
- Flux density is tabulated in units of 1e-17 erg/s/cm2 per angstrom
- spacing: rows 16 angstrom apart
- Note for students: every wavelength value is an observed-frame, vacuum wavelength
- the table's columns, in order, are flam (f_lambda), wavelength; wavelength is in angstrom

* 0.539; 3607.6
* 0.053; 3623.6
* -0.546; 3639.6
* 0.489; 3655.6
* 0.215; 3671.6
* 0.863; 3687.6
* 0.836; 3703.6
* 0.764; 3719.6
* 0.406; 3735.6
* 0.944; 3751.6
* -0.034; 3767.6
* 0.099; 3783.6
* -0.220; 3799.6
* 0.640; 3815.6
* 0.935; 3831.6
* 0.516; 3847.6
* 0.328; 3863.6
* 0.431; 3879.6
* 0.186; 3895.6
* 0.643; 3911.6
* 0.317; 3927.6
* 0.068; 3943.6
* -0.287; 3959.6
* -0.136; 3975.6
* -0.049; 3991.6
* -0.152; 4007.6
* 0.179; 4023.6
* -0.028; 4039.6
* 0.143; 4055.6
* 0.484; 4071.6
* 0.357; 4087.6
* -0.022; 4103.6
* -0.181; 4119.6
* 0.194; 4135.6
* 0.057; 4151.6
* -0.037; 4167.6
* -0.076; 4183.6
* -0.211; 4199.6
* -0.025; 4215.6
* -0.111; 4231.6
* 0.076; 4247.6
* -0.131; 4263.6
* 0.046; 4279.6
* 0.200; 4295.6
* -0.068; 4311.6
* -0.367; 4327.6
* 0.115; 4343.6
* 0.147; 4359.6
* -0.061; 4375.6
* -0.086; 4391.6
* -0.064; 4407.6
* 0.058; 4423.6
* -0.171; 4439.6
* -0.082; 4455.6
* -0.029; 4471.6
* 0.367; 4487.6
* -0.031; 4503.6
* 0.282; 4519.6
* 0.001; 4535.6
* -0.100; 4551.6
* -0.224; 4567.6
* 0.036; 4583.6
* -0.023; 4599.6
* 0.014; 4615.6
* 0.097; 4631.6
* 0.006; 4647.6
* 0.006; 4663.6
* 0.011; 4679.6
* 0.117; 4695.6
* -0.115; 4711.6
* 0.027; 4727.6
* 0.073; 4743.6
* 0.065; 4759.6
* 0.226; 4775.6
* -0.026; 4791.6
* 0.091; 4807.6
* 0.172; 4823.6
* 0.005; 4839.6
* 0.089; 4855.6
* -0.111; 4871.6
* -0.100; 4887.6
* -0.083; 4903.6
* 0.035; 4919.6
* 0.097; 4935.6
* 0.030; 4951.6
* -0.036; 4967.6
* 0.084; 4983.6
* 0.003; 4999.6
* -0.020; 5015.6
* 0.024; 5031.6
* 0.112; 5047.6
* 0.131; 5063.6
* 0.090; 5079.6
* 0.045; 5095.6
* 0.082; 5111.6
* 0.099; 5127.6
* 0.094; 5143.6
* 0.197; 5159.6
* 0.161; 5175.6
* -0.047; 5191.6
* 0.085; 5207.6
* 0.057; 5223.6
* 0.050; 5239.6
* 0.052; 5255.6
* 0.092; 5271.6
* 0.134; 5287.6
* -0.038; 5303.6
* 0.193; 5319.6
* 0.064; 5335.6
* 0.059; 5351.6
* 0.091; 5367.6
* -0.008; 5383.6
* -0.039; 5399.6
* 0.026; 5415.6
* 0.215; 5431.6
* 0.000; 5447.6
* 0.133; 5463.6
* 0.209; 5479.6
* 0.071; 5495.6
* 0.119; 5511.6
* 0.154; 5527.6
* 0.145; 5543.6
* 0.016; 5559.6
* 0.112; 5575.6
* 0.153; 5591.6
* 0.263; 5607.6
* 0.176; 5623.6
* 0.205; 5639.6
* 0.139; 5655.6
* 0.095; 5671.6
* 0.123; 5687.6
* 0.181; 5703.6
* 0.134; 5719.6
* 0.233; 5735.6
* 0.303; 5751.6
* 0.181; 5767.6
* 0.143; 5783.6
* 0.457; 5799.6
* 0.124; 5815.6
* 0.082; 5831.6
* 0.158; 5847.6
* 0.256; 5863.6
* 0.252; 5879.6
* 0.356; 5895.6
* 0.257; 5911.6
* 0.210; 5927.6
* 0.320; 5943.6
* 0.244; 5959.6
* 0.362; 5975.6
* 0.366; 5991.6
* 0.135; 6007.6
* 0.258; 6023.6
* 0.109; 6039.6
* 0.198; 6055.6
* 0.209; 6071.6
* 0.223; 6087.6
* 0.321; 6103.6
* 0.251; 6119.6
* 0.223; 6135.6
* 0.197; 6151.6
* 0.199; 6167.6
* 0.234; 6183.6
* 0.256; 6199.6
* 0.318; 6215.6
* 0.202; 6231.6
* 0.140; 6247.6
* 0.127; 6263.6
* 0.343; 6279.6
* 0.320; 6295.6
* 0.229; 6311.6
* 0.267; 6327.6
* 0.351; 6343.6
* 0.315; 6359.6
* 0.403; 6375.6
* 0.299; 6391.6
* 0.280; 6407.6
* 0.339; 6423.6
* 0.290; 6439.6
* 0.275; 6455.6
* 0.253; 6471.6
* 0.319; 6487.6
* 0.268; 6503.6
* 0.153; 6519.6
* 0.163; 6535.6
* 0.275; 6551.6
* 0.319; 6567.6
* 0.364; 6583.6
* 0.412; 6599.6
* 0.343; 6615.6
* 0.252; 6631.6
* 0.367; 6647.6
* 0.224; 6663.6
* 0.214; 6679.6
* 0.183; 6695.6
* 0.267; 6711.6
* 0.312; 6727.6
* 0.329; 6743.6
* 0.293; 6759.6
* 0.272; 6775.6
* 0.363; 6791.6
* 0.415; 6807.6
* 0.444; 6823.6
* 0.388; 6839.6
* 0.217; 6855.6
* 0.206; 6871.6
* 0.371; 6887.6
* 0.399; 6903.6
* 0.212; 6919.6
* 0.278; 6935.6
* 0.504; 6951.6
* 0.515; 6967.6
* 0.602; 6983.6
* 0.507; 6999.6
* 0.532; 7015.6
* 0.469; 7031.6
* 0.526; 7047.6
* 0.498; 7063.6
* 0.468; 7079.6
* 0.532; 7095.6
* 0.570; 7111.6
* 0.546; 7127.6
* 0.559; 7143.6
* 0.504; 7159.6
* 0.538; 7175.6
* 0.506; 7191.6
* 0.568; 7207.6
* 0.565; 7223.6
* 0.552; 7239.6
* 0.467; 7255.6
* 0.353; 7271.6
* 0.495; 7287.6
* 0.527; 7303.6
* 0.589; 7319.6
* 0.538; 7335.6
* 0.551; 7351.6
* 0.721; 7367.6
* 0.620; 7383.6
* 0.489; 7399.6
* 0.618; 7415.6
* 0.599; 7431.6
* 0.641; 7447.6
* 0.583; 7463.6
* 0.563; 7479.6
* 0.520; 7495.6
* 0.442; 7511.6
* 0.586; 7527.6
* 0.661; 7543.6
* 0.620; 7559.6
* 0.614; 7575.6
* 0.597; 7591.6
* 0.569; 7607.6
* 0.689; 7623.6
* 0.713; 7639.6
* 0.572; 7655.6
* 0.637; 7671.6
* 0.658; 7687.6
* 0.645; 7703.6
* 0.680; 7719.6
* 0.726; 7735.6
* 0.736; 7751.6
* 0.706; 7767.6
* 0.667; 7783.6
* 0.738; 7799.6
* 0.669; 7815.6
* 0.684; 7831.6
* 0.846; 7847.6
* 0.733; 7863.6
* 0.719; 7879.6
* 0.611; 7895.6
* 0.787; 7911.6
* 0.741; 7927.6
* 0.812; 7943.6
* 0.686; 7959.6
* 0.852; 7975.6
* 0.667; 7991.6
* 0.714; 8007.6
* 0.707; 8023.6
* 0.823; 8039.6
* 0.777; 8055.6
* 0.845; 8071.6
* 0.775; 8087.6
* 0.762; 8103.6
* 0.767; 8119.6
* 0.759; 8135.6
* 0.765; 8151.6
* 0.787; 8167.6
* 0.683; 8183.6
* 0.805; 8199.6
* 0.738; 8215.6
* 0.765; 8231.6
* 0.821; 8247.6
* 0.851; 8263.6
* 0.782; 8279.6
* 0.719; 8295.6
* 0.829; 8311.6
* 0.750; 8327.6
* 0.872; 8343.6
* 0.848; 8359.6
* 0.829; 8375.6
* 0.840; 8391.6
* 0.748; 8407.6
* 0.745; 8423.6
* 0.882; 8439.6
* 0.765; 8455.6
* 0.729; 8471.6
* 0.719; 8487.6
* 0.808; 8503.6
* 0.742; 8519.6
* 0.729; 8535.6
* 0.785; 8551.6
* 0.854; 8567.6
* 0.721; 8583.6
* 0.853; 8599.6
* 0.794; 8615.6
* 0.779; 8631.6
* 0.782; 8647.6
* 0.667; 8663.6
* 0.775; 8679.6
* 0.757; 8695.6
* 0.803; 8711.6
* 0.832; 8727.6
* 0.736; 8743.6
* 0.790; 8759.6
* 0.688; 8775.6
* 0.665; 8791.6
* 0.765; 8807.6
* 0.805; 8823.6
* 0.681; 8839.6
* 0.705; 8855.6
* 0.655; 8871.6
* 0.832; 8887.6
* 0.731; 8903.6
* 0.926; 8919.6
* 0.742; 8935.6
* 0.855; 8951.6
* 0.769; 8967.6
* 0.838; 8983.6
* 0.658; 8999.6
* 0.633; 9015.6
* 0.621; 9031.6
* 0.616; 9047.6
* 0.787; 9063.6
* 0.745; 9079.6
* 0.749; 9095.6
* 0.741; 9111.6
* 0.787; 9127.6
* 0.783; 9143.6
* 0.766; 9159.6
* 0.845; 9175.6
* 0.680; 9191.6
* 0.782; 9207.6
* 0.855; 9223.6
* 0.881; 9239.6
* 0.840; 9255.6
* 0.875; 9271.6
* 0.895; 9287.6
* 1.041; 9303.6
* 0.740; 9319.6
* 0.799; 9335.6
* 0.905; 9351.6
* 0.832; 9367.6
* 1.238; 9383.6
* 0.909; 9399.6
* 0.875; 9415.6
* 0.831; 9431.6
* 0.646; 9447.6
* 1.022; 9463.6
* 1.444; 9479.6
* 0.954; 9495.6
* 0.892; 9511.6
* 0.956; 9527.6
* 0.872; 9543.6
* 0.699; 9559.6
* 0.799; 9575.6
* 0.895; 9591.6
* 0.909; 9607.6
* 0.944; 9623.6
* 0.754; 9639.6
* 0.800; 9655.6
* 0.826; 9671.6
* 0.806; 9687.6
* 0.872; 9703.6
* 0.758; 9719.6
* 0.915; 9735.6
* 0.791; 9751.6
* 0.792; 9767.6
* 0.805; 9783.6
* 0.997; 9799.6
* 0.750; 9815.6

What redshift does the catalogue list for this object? 0.745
